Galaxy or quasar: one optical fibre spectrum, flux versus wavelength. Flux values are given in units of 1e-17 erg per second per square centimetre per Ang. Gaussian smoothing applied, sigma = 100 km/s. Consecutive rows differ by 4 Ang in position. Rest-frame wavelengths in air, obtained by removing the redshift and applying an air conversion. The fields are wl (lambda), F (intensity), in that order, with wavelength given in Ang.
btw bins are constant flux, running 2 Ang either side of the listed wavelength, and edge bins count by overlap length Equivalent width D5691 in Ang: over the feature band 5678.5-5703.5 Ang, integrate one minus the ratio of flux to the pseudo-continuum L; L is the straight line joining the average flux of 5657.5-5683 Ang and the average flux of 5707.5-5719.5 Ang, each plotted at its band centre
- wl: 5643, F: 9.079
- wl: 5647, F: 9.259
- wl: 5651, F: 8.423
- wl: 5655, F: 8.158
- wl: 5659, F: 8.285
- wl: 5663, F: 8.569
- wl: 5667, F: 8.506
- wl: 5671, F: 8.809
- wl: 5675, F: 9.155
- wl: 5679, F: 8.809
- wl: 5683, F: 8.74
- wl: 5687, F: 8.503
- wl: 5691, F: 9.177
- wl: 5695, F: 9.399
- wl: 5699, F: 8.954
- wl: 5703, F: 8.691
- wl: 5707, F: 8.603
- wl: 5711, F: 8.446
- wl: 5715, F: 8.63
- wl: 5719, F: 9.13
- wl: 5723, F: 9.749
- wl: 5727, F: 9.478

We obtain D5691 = -0.7 Ang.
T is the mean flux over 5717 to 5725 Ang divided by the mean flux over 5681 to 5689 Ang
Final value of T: 1.09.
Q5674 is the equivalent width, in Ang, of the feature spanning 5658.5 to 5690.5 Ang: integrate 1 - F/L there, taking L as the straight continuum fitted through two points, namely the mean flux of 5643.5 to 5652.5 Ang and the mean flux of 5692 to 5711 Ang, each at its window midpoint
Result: 0.6 Ang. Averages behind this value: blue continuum 8.9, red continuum 8.88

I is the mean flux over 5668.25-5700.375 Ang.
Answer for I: 8.93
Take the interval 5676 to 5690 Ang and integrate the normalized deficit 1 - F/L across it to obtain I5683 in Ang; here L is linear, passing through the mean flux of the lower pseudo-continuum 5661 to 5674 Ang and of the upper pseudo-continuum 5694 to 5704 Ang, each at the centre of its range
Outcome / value 0.1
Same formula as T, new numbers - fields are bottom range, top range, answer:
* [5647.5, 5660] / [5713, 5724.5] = 1.09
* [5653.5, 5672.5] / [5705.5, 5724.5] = 1.05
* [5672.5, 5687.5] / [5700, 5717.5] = 0.98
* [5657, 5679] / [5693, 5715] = 1.01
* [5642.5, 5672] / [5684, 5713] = 1.02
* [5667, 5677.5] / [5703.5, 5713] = 0.96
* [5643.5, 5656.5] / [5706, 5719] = 1.00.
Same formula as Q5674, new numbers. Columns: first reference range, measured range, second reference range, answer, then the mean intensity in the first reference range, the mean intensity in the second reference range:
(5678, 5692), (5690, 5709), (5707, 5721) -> -0.4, 8.78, 8.72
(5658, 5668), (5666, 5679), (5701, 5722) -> -0.5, 8.46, 8.75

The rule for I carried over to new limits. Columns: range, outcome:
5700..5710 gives 8.66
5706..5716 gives 8.55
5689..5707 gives 9.01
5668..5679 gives 8.91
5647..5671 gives 8.5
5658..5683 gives 8.71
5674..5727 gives 8.94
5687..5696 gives 9.1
